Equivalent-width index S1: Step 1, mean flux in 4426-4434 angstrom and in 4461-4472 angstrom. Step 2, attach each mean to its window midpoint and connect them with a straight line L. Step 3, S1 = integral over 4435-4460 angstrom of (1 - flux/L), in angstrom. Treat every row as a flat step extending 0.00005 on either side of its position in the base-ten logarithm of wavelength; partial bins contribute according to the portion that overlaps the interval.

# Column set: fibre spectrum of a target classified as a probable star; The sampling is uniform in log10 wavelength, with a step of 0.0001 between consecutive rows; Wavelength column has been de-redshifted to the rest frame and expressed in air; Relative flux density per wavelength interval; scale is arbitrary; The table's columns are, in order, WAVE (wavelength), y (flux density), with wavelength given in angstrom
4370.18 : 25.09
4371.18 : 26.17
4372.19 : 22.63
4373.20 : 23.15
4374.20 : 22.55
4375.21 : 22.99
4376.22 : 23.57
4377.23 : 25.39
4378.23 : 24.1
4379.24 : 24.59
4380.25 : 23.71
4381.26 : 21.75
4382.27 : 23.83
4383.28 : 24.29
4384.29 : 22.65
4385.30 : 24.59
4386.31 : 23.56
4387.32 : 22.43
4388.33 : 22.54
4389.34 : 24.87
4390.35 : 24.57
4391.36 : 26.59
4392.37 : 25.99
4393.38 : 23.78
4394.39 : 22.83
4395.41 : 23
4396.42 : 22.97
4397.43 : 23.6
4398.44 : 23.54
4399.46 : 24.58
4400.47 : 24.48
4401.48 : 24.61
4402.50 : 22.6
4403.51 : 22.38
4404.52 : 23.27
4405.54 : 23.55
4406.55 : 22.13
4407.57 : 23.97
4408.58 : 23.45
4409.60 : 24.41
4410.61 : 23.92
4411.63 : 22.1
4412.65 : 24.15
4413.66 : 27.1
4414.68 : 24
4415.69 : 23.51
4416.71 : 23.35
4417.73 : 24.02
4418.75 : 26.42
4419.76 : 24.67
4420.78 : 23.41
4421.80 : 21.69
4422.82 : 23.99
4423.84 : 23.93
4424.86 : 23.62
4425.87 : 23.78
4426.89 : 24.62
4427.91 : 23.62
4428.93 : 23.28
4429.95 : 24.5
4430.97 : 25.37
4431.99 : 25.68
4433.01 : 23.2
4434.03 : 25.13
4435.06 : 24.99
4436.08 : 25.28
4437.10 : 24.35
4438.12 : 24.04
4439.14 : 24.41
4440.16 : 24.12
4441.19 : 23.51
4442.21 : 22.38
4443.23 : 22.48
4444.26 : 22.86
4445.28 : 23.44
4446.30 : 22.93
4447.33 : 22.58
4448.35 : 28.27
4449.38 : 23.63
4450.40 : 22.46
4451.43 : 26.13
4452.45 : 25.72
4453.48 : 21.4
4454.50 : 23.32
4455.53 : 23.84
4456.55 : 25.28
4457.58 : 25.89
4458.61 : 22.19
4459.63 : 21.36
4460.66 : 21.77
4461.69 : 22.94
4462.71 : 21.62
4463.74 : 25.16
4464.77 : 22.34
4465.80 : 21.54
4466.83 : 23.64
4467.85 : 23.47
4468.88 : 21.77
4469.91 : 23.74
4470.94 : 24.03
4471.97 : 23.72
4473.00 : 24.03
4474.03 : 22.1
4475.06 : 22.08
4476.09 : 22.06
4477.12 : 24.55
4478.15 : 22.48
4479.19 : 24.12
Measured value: -0.15 angstrom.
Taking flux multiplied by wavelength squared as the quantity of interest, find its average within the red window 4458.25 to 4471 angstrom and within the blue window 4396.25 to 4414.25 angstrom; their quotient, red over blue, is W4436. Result 0.98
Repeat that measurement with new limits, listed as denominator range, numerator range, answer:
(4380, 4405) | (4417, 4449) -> 1.03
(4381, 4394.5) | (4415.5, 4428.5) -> 1.01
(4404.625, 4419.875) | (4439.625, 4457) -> 1.01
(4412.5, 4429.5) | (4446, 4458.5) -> 1.02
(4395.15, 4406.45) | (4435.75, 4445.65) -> 1.03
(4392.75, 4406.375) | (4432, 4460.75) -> 1.04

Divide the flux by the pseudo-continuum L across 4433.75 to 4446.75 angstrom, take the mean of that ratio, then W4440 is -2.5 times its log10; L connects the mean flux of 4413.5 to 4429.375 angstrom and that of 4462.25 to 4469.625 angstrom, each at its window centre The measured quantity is -0.01 mag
